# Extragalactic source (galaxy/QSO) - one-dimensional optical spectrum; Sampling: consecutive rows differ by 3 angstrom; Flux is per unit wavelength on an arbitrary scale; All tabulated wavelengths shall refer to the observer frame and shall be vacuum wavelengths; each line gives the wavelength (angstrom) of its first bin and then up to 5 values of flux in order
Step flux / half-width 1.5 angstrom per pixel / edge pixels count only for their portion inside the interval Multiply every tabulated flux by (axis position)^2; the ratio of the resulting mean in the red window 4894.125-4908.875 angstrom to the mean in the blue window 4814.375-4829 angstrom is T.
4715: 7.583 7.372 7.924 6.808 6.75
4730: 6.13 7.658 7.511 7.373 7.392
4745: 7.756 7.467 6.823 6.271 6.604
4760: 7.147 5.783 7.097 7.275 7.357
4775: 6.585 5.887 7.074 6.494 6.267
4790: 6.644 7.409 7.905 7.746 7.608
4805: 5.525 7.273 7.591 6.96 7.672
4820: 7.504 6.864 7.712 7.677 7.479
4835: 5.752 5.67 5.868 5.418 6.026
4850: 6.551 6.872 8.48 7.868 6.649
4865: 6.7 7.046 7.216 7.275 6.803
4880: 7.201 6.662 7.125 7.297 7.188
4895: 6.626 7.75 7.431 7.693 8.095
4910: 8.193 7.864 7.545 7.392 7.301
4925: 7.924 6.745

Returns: 1.05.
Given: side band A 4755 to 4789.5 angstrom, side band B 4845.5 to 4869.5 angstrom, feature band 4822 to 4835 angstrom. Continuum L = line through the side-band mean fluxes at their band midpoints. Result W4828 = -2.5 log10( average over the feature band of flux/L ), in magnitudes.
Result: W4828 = -0.05 mag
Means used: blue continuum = 6.68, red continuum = 7.02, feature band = 7.26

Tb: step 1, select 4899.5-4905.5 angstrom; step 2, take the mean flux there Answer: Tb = 7.56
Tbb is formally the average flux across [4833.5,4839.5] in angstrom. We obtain 5.71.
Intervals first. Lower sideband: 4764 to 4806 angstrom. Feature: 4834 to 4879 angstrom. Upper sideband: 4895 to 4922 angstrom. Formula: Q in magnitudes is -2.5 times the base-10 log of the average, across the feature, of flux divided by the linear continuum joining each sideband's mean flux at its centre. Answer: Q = 0.10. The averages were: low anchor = 6.92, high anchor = 7.66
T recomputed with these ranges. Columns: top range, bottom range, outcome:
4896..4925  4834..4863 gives 1.21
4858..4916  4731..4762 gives 1.08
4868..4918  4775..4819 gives 1.10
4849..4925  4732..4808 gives 1.10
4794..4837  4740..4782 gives 1.07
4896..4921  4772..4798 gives 1.19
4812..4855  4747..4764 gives 1.04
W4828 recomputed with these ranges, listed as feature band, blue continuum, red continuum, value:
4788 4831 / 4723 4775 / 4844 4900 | -0.040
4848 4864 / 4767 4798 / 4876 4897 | -0.038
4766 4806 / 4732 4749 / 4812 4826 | 0.071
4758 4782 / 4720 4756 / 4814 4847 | 0.037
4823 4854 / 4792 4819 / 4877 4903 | 0.115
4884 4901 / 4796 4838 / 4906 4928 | 0.052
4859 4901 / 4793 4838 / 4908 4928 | 0.058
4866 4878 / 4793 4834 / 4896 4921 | 0.072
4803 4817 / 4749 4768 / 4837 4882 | -0.036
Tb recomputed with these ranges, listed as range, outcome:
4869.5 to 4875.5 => 7.25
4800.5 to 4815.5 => 6.99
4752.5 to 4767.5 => 6.58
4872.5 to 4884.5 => 6.99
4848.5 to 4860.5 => 7.44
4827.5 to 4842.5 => 6.49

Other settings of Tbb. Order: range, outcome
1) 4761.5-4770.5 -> 6.72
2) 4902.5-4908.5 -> 7.89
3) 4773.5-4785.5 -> 6.51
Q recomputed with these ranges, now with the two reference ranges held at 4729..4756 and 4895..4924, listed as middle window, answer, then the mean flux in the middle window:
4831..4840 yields 0.19 mag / 6.21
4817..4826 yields 0.01 mag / 7.35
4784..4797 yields 0.05 mag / 6.96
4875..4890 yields 0.08 mag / 7.02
